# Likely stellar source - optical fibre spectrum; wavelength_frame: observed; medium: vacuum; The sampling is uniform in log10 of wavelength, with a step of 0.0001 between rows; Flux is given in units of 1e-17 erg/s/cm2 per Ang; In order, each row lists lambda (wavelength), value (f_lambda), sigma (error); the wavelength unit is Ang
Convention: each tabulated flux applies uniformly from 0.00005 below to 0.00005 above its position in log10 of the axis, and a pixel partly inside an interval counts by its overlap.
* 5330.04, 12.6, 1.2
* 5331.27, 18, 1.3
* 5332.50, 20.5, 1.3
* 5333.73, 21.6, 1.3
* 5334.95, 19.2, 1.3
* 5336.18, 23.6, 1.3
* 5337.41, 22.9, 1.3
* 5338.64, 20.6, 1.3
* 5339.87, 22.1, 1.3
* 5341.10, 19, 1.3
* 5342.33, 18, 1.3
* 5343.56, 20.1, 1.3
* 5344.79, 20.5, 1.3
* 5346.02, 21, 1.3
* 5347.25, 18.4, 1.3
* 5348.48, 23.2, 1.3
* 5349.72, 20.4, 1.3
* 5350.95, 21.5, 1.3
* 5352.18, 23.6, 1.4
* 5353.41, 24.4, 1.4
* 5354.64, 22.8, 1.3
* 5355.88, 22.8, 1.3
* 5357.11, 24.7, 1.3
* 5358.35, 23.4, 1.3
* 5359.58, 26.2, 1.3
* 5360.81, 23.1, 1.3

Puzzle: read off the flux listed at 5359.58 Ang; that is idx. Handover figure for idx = 26.2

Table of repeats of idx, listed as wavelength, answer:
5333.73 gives 21.6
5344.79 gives 20.5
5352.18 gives 23.6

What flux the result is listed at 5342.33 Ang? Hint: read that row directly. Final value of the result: 18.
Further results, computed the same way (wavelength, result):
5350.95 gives 21.5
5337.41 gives 22.9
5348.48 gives 23.2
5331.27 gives 18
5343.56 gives 20.1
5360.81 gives 23.1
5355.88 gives 22.8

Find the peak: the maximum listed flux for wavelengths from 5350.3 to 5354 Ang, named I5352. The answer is 24.4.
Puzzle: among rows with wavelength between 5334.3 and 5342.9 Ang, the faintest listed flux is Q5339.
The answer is 18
